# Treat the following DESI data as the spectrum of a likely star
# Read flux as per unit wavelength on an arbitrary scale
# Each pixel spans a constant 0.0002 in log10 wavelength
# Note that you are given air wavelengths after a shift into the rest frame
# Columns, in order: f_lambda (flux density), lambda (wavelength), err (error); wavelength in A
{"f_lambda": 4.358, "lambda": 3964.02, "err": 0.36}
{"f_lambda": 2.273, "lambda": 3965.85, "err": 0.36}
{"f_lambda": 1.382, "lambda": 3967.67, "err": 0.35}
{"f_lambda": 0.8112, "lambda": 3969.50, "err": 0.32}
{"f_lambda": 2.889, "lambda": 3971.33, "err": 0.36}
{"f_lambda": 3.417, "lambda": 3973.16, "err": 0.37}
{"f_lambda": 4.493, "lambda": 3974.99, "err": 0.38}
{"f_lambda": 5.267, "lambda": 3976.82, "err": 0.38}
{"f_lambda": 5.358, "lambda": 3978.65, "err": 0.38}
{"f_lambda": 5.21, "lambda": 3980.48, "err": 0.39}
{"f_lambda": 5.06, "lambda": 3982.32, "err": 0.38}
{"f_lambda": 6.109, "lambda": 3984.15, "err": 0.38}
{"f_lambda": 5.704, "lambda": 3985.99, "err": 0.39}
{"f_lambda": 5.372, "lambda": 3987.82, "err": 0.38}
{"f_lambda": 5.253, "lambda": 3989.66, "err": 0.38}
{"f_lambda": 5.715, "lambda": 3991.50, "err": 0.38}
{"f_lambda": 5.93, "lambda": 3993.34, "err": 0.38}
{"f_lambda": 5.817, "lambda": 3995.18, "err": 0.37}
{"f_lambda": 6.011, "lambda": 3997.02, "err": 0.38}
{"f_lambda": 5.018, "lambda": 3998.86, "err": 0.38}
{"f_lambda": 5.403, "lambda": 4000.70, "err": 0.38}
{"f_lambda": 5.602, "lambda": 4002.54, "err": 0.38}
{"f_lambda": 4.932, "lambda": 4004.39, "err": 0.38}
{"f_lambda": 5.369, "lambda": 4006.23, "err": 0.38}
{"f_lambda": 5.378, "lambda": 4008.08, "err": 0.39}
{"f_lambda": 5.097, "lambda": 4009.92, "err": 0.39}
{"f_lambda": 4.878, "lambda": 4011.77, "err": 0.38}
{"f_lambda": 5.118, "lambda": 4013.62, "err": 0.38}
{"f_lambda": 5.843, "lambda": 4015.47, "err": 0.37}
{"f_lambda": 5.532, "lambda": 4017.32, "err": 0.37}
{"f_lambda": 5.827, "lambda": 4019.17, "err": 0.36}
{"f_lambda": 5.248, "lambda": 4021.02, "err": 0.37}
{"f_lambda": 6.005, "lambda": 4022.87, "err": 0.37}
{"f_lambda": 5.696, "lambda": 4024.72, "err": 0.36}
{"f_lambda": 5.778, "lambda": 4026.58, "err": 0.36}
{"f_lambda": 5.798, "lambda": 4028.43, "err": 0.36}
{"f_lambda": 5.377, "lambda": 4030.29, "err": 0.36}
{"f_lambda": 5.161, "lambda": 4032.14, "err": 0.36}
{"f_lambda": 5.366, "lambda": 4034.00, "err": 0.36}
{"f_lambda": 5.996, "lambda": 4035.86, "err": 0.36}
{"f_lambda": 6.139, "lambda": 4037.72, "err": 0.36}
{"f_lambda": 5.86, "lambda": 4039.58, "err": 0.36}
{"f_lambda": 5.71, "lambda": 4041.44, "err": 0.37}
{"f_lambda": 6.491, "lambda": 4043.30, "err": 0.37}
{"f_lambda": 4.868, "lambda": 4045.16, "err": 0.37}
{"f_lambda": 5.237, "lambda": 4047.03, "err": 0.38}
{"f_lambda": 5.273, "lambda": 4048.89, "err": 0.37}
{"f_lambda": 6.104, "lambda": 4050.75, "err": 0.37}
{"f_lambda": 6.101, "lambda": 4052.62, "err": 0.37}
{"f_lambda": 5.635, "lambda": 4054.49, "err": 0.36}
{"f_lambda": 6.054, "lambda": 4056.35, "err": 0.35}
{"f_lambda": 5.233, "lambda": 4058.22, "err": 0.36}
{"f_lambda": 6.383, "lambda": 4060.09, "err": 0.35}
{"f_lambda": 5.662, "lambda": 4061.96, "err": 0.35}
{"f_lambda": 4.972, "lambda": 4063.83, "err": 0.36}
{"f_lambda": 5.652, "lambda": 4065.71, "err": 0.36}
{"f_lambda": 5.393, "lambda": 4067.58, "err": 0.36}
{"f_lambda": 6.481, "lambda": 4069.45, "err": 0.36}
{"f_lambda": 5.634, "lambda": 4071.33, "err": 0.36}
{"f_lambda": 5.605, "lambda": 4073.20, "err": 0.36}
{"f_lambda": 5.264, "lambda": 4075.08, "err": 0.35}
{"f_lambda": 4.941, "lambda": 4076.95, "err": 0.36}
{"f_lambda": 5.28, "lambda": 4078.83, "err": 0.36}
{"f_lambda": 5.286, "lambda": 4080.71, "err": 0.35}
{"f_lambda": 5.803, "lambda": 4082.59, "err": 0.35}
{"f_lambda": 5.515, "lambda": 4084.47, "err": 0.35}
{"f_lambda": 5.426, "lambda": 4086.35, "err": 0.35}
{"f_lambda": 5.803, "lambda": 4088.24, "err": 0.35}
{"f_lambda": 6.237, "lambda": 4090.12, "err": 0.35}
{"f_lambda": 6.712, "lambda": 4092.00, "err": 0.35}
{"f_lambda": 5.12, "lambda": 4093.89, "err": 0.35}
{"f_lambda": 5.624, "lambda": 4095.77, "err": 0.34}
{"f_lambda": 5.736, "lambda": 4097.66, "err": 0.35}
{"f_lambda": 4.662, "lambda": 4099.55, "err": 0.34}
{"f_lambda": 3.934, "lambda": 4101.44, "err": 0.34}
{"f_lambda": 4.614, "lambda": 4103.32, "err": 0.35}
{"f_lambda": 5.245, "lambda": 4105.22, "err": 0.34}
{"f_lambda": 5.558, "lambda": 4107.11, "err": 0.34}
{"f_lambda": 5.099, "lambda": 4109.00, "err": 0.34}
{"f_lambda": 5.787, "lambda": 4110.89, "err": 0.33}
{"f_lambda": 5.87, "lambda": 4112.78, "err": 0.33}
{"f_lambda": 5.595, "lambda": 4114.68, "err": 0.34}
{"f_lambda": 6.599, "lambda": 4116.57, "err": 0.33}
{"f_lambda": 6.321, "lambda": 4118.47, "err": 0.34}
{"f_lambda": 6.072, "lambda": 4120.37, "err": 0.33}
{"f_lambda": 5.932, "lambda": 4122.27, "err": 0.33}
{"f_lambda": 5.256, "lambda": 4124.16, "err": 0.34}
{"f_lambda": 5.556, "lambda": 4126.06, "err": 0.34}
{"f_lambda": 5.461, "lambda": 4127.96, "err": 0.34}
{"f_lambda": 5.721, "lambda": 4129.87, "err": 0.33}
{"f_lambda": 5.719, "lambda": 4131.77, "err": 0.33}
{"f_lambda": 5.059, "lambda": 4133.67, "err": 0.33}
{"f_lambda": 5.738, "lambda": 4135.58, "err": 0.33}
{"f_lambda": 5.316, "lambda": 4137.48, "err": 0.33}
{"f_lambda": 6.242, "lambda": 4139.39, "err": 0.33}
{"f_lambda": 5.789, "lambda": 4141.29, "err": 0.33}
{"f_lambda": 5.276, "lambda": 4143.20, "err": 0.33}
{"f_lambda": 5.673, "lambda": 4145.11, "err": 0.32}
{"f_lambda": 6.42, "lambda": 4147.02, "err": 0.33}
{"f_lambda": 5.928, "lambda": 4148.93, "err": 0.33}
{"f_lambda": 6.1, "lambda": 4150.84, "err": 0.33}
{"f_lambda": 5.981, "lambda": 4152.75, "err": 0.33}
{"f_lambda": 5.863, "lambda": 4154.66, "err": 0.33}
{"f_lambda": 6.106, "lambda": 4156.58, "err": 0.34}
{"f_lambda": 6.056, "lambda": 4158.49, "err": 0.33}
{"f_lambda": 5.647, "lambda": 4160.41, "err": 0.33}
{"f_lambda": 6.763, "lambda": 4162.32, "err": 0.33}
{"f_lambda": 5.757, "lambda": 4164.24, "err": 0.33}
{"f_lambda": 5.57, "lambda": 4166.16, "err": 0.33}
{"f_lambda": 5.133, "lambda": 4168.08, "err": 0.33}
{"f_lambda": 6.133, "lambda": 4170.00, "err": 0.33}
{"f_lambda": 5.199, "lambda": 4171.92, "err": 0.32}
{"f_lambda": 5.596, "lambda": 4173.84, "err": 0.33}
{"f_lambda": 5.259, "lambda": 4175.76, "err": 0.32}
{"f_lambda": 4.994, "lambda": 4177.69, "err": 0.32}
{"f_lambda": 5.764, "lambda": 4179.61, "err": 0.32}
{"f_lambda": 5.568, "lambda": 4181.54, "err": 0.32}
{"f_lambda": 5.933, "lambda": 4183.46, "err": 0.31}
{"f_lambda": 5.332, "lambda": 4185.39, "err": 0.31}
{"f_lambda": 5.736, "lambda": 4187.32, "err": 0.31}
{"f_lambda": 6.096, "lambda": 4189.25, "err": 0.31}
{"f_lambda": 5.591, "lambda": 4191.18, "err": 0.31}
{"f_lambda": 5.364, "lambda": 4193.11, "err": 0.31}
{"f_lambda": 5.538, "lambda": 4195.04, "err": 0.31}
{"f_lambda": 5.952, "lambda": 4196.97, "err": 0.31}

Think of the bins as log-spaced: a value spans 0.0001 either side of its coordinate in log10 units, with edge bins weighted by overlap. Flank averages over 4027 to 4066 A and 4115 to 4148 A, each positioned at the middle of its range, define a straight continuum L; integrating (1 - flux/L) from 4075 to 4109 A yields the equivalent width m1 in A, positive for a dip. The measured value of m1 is 2.1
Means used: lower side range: 5.67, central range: 5.37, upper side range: 5.77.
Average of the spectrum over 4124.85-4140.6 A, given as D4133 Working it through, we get 5.6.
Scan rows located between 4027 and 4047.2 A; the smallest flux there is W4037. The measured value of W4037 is 4.868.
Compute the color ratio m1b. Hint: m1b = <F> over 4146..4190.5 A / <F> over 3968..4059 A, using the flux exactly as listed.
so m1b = 1.09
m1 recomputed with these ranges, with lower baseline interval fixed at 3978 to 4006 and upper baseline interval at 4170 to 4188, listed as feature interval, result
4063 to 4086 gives 0.1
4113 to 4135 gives -1.0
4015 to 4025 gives -0.3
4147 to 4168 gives -1.7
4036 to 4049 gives -0.5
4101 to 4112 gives 0.8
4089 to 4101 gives -0.2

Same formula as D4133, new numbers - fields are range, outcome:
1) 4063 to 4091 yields 5.55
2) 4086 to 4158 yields 5.67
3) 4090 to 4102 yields 5.42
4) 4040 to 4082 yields 5.61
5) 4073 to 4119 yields 5.5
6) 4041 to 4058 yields 5.7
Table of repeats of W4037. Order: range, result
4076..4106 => 3.934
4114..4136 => 5.059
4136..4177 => 5.133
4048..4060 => 5.233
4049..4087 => 4.941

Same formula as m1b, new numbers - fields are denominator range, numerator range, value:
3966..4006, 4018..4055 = 1.19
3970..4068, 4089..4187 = 1.04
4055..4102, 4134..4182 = 1.04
